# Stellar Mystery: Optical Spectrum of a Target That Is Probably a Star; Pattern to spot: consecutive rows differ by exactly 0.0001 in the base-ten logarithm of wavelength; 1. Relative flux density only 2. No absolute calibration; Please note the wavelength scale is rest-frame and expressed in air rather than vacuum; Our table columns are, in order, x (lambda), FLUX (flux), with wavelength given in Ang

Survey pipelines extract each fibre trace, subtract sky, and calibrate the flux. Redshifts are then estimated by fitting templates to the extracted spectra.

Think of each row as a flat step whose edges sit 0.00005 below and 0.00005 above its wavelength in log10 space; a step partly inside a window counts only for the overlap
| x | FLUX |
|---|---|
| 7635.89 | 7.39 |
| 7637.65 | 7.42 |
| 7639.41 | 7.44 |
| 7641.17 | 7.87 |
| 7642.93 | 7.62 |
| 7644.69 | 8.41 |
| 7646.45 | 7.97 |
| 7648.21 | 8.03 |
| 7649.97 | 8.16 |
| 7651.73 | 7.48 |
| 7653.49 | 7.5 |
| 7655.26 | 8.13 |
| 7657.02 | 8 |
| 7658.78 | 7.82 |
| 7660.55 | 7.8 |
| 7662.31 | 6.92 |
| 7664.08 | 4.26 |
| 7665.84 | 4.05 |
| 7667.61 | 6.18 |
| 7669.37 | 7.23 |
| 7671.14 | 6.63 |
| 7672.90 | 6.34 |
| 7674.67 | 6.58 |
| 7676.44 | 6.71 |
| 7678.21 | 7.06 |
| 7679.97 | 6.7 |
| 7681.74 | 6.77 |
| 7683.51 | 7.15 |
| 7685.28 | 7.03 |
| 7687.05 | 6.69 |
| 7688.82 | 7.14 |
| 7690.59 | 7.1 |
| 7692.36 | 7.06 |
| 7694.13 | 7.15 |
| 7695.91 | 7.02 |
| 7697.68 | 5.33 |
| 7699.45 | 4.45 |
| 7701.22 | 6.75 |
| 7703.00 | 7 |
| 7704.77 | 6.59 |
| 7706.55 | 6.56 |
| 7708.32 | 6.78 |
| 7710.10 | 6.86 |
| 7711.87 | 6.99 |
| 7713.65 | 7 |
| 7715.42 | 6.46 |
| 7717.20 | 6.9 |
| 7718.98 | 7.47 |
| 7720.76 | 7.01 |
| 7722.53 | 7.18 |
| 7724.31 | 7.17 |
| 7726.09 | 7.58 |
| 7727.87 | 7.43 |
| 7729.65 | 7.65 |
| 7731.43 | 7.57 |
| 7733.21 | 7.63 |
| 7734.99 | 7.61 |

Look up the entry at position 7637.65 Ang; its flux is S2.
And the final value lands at 7.42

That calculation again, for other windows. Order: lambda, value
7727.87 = 7.43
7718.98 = 7.47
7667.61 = 6.18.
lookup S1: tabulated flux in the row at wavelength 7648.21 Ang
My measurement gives 8.03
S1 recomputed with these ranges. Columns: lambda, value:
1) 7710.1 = 6.86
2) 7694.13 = 7.15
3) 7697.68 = 5.33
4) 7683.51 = 7.15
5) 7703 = 7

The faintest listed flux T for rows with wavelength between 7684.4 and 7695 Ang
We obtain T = 6.69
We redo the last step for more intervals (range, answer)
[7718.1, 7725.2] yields 7.01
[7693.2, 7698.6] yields 5.33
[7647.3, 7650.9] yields 8.03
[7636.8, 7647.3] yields 7.42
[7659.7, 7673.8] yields 4.05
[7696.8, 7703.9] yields 4.45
